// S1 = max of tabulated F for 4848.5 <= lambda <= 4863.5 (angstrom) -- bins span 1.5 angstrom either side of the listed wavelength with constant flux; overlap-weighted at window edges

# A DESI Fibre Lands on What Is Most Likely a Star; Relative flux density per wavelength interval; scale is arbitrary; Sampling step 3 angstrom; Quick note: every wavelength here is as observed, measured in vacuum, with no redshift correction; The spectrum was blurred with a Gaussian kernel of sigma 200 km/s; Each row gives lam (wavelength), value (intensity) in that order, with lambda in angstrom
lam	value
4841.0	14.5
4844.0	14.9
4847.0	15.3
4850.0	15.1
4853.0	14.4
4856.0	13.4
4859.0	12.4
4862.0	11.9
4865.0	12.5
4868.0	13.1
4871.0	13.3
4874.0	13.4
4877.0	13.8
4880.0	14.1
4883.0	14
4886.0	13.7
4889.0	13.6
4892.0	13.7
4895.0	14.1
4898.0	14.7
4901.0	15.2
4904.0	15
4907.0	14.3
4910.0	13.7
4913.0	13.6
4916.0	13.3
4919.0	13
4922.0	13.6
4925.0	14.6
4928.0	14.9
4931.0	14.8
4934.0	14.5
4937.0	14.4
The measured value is 15.1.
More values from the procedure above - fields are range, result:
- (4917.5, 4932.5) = 14.9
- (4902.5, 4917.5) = 15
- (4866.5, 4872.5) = 13.3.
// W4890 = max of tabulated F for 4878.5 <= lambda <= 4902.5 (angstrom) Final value 15.2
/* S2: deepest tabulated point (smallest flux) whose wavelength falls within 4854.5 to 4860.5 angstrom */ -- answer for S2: 12.4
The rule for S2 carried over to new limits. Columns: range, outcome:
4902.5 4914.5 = 13.6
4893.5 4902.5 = 14.1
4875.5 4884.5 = 13.8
